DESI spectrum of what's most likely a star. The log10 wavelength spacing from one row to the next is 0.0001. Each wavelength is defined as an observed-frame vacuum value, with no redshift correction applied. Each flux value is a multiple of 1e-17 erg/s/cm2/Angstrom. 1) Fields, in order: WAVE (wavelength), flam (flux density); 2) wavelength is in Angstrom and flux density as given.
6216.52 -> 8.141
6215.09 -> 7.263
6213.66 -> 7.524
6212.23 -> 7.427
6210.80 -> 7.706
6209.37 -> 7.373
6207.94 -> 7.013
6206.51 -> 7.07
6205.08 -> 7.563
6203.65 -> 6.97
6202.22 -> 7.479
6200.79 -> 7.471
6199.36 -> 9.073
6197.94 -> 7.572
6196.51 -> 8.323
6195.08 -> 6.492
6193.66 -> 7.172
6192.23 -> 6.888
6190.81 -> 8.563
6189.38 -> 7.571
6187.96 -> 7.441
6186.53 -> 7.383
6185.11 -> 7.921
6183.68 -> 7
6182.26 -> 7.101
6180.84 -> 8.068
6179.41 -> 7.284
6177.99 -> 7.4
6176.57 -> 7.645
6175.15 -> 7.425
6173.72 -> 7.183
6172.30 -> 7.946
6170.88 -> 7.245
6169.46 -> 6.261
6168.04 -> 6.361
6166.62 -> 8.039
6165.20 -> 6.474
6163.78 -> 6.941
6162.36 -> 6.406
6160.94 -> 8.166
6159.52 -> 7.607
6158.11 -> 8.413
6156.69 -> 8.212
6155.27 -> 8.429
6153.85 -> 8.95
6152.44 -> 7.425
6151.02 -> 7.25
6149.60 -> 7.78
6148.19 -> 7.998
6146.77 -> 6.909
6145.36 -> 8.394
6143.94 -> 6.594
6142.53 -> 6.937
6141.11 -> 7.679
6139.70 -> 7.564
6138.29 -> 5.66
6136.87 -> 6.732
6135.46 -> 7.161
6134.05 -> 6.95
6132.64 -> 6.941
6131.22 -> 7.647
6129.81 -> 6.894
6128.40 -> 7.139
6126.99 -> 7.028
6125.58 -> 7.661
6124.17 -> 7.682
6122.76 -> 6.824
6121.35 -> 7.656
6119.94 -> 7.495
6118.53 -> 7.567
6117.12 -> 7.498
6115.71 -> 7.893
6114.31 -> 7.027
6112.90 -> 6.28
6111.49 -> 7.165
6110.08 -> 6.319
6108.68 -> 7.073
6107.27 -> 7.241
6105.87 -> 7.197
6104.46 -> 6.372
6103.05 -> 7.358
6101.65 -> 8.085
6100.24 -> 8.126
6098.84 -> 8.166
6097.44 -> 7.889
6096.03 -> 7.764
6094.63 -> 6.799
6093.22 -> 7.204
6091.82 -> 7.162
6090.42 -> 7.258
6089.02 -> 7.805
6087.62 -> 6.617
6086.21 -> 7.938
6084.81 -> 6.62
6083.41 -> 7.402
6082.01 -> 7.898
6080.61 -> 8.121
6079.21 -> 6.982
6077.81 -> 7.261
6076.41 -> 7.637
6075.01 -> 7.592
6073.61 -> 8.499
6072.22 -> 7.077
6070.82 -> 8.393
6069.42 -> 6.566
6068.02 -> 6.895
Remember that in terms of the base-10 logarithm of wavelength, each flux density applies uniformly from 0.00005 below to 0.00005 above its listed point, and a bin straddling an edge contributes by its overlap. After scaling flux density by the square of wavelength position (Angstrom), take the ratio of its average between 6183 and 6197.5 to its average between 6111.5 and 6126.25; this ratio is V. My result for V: 1.0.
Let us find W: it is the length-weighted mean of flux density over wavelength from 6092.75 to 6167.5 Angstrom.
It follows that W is 7.37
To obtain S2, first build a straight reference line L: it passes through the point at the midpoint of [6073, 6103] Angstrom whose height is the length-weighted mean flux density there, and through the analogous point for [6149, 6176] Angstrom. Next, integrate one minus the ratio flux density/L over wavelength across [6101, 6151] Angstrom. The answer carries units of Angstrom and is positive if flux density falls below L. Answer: 2.09 Angstrom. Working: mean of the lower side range 7.56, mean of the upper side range 7.5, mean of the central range 7.21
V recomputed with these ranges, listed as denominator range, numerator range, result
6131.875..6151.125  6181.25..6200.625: 1.07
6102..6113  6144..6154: 1.12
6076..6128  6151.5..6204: 1.05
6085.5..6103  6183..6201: 1.04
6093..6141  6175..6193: 1.06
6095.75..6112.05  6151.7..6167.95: 1.06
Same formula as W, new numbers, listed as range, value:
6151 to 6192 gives 7.52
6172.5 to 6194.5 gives 7.48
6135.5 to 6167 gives 7.47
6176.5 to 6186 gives 7.48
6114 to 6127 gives 7.47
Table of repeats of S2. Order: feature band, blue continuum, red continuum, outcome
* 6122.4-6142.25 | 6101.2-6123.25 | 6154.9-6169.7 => 0.4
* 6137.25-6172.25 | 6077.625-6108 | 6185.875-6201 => 0.7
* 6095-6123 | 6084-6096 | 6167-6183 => -0.5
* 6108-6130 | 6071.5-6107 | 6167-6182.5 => 0.6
